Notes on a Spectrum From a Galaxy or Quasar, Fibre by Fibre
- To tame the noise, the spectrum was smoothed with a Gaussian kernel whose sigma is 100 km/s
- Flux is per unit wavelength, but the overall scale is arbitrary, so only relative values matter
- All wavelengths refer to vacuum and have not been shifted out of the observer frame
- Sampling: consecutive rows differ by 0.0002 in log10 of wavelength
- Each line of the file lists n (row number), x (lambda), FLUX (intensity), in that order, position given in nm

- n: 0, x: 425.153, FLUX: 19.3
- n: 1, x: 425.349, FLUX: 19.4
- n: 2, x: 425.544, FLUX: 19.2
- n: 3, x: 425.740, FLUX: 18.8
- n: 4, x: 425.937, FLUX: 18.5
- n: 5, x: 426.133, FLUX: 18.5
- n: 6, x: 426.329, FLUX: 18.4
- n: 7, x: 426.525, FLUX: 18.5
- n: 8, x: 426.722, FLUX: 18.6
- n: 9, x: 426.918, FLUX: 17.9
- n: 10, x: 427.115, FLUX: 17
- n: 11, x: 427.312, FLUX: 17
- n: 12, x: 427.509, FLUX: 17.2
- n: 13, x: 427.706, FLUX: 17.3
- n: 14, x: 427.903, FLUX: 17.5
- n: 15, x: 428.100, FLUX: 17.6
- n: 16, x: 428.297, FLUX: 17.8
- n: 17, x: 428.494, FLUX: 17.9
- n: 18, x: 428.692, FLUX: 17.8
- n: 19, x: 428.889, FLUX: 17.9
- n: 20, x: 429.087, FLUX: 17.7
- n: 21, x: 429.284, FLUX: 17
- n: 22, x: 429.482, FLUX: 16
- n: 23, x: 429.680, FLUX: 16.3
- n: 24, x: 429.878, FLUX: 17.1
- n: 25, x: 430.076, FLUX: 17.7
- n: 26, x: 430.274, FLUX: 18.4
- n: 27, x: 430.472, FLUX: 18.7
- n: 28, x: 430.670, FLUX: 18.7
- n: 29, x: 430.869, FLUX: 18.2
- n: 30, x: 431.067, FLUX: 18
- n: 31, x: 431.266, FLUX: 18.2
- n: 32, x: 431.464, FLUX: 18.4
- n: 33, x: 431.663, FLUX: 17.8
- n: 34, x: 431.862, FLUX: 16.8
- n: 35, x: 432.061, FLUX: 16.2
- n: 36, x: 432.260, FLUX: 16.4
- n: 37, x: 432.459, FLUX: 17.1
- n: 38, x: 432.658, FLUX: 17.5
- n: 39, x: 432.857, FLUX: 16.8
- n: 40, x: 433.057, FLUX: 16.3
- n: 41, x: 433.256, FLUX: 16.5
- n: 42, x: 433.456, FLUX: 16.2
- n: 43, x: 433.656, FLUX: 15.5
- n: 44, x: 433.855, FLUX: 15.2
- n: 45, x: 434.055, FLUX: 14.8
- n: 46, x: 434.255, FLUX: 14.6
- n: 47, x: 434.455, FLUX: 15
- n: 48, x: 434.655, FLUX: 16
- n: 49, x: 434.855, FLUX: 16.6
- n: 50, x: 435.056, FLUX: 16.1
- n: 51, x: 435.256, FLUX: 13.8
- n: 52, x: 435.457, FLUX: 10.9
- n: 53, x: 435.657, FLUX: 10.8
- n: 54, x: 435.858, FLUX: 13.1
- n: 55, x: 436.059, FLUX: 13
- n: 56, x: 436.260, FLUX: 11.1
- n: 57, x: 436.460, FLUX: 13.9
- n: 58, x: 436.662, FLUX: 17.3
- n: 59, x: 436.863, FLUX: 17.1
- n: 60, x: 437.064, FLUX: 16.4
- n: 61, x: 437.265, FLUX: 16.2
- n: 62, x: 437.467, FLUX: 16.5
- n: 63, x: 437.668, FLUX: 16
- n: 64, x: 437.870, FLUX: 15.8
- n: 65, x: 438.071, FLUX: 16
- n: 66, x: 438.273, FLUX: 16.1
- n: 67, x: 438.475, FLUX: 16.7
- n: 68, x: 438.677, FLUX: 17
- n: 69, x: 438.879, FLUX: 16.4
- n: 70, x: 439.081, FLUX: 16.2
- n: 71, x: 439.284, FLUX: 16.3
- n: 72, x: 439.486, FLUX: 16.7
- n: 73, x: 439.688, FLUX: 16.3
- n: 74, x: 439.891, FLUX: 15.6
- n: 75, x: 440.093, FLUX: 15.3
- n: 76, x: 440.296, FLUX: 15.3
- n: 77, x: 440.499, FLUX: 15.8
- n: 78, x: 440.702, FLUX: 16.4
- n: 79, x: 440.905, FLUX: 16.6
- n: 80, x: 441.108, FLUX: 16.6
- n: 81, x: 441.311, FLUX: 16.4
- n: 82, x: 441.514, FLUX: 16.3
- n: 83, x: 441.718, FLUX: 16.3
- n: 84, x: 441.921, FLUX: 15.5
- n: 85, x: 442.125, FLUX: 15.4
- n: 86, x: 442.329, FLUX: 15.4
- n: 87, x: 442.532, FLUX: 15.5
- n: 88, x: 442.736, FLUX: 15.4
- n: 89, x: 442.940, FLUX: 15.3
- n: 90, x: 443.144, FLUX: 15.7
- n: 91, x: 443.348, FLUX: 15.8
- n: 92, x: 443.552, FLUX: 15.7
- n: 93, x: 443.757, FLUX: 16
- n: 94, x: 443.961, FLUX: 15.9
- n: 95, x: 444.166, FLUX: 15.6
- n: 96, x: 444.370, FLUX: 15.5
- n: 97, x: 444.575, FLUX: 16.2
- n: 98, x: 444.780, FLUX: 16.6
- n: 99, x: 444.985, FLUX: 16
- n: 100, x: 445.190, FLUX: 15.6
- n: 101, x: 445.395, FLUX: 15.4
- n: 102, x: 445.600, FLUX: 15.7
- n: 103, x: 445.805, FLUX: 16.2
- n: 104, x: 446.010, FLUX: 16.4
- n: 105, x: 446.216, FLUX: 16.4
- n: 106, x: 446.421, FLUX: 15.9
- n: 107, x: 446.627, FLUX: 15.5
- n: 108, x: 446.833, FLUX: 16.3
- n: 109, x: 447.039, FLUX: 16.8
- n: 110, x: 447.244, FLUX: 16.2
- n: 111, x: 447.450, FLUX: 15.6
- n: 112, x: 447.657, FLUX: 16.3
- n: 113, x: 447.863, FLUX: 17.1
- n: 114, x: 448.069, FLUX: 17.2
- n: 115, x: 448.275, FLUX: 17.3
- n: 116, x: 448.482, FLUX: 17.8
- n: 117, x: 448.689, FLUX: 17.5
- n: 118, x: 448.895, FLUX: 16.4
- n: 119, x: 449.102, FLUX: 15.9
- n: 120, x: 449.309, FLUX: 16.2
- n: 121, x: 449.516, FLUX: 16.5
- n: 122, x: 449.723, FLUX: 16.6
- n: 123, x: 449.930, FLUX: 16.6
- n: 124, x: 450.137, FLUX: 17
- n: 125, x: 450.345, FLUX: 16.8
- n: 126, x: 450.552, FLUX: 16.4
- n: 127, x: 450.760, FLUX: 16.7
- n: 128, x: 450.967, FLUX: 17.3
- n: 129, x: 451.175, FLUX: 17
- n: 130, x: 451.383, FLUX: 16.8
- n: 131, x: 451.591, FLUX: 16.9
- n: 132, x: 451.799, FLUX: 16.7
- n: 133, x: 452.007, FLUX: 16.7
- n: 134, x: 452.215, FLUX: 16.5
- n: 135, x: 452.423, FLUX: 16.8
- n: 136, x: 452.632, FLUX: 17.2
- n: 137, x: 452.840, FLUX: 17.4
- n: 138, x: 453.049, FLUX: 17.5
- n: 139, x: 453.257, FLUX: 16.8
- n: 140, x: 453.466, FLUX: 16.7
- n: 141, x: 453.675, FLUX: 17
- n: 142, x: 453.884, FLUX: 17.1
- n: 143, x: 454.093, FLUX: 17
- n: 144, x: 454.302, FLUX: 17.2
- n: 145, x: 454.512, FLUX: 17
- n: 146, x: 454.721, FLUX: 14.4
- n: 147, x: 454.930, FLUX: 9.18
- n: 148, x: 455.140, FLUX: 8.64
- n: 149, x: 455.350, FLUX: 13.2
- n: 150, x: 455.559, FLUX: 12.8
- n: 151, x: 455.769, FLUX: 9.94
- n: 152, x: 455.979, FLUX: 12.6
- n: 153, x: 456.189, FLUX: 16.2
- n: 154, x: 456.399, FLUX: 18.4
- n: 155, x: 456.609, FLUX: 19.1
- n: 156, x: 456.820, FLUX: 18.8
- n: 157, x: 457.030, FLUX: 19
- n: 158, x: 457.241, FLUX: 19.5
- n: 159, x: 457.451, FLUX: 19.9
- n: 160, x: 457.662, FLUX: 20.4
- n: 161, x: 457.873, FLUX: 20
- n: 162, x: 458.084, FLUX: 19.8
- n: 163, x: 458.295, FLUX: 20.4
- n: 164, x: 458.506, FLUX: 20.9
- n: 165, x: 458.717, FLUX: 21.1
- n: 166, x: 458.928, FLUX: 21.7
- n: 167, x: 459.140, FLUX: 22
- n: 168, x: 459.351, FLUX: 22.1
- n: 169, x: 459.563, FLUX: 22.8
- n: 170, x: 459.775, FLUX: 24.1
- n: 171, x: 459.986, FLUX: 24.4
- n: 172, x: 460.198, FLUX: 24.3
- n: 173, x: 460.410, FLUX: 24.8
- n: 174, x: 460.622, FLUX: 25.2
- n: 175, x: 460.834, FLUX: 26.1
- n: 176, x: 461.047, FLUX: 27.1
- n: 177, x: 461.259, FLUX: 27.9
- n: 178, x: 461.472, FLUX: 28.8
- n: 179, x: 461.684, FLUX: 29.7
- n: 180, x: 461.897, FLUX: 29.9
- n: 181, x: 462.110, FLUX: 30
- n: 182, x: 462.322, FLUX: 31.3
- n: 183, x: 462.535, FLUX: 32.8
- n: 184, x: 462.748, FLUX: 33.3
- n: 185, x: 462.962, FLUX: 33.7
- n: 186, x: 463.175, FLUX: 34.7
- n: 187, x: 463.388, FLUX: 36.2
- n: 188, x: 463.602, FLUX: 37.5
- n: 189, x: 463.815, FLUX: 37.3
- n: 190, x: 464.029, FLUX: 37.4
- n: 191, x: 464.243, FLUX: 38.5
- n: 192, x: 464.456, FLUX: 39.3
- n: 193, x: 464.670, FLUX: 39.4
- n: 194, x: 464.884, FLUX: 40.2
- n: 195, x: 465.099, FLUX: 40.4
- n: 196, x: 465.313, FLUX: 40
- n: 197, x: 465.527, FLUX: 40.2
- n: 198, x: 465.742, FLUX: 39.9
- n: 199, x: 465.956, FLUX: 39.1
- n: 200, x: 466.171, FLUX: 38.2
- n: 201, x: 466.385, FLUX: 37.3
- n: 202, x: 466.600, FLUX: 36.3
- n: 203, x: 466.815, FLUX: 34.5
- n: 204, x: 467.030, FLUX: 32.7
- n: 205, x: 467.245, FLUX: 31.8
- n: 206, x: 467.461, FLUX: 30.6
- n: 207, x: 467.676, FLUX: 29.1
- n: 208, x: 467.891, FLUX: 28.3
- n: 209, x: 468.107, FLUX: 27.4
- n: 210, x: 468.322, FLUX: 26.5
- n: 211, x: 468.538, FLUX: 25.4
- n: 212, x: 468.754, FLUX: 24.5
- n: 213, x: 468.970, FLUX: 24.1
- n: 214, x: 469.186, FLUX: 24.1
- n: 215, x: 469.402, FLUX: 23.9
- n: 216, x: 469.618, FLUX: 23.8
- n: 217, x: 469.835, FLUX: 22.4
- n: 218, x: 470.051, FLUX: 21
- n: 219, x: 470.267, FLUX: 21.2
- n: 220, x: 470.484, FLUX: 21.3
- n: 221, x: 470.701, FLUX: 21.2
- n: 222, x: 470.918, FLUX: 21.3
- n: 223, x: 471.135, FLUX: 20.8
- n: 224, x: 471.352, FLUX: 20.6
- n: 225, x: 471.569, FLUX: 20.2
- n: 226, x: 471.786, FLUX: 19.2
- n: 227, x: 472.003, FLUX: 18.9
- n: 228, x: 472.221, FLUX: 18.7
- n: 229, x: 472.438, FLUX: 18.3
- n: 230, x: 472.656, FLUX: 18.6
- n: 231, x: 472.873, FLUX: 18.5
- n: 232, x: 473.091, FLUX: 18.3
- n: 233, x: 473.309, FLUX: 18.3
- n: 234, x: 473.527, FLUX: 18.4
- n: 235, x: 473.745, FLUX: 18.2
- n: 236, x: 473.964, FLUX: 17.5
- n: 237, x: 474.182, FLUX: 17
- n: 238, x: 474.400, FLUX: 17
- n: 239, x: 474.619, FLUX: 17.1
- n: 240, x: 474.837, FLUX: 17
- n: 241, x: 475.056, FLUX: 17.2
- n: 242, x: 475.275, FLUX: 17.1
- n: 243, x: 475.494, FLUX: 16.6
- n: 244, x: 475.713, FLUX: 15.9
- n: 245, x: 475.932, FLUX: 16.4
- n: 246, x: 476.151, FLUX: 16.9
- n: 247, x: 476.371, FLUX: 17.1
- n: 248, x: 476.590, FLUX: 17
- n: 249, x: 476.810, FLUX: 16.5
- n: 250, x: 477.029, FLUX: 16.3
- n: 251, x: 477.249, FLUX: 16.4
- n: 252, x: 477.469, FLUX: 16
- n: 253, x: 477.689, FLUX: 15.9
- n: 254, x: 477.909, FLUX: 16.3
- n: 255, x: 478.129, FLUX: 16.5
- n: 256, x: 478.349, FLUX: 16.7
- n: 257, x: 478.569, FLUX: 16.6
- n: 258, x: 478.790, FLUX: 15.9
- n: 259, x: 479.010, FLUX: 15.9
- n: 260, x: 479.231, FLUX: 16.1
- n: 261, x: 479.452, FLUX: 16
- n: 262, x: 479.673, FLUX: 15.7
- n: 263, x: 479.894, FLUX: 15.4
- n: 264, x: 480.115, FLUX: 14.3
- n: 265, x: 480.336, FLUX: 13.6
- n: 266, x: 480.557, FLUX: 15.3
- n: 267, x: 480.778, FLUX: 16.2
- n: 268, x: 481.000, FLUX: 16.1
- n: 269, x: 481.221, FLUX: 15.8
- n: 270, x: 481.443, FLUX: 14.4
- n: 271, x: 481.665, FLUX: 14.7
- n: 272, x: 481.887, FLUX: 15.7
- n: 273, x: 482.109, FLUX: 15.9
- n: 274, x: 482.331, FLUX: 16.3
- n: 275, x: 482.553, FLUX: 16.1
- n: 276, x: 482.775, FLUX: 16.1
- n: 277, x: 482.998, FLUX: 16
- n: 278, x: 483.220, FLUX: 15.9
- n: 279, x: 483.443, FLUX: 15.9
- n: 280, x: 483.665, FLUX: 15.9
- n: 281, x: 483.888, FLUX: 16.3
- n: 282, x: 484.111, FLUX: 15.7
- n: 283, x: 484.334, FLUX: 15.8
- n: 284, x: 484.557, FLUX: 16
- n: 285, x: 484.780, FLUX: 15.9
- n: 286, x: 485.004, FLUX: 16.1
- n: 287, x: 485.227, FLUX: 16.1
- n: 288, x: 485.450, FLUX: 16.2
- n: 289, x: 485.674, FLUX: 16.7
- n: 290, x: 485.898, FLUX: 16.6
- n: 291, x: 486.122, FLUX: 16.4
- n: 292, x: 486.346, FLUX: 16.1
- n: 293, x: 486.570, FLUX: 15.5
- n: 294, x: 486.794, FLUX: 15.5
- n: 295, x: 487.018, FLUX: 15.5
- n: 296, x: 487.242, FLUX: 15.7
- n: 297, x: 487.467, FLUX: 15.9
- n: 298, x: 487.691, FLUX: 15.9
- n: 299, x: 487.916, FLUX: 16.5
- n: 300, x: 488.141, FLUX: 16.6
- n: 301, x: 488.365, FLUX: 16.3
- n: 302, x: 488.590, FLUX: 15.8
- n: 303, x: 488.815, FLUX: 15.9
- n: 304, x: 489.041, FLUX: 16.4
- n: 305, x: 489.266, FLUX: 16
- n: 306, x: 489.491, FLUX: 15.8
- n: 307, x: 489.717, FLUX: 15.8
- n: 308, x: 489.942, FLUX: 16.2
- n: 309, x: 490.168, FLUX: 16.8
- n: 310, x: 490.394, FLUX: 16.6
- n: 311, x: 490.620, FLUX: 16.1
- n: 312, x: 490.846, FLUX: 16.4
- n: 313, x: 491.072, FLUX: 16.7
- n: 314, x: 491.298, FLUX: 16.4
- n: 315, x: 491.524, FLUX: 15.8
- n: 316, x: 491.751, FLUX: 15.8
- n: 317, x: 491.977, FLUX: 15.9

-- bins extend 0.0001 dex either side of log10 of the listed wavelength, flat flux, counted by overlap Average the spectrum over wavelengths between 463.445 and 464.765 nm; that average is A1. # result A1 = 38.2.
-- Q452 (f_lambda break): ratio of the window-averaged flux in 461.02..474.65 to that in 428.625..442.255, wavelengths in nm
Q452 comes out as 1.7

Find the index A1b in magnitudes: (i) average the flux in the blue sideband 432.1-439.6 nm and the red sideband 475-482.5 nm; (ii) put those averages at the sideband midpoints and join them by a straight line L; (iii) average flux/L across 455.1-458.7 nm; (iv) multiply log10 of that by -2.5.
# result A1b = -0.10 mag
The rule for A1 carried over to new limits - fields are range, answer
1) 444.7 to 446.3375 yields 16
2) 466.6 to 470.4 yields 26.8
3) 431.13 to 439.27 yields 15.7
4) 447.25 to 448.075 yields 16.4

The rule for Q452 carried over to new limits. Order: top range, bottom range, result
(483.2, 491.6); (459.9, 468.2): 0.48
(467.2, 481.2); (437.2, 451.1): 1.18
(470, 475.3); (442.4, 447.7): 1.19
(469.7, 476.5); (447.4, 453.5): 1.11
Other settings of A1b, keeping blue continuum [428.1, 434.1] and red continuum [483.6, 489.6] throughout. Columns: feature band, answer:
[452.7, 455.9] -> 0.132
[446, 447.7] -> 0.048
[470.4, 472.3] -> -0.232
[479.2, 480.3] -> 0.059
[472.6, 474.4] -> -0.108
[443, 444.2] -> 0.077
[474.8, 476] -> -0.027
